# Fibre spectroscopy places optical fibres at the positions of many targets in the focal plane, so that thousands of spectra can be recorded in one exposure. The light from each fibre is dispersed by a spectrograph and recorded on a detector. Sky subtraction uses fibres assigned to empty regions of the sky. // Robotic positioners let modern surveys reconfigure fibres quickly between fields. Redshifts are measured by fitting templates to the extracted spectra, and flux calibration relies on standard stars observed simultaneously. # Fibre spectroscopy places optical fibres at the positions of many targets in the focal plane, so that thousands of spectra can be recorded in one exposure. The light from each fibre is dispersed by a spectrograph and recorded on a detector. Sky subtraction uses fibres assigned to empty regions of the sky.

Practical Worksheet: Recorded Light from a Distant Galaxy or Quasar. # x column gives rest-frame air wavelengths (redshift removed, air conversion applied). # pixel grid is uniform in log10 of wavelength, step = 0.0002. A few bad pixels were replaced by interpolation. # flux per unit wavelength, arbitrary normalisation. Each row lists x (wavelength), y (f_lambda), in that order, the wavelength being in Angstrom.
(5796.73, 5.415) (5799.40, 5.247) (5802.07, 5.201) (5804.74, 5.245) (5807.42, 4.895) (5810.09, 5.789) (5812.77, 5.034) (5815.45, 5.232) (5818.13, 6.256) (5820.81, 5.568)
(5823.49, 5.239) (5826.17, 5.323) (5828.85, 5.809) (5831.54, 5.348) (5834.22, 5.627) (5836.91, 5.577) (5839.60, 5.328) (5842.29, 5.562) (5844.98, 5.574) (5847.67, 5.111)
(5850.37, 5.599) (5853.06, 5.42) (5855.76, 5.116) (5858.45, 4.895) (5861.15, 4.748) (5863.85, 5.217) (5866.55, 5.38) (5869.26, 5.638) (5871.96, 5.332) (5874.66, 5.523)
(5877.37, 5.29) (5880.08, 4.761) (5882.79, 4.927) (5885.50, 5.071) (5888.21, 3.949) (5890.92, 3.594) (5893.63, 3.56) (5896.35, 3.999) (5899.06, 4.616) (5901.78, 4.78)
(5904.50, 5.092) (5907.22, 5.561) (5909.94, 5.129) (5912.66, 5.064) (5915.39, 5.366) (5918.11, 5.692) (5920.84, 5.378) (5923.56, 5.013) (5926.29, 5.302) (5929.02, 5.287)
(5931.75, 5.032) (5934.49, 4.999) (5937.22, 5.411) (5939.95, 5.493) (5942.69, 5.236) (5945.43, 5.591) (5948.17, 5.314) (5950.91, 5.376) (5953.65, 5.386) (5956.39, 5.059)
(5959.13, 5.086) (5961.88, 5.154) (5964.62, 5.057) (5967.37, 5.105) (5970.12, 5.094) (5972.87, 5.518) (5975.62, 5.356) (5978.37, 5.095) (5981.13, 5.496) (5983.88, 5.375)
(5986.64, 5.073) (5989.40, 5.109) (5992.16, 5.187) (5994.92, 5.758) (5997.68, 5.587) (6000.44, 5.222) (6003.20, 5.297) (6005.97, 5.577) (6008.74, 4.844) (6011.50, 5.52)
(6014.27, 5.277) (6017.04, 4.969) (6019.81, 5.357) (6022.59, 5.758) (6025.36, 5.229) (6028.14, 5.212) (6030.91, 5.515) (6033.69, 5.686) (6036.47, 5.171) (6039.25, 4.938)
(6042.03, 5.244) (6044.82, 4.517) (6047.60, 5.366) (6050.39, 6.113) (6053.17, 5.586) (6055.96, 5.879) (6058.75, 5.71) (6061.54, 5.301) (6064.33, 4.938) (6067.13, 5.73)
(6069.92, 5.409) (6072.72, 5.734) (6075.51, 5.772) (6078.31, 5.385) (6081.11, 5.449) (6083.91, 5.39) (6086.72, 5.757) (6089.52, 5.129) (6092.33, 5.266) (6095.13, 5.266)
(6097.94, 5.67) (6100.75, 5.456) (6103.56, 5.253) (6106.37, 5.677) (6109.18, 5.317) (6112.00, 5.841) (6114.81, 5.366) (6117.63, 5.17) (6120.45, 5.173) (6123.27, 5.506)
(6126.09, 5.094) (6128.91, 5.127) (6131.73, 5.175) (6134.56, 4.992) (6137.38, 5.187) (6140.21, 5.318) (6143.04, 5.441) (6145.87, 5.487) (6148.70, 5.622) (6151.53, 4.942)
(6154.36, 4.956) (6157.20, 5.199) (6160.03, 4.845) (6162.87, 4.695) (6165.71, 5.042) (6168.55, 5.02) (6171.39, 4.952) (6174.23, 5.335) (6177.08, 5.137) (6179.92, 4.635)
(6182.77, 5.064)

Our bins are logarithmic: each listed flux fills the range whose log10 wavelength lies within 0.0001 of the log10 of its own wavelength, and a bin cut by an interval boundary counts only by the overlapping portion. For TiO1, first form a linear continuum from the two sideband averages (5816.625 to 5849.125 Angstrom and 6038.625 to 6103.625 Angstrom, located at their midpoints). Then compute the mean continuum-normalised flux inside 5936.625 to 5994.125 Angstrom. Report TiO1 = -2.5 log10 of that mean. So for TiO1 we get 0.042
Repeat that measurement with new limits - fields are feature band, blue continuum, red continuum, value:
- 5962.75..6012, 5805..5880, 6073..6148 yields 0.02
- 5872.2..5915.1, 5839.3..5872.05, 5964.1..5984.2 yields 0.11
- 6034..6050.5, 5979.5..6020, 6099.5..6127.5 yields 0.03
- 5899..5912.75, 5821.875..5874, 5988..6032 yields 0.06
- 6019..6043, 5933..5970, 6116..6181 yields -0.03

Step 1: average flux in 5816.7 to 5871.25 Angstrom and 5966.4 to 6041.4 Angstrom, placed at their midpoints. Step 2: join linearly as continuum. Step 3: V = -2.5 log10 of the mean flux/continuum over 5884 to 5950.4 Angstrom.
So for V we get 0.08 mag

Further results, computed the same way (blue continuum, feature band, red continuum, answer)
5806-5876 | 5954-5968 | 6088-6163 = 0.05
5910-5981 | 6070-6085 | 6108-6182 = -0.07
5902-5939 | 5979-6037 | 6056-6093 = 0.01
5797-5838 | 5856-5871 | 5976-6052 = 0.05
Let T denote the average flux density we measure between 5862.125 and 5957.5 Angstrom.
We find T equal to 5.07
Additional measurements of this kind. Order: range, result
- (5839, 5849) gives 5.4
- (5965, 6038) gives 5.32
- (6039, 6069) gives 5.41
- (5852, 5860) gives 5.13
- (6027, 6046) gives 5.19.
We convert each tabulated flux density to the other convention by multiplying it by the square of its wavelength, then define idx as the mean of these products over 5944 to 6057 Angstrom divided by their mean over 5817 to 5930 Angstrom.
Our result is 1.1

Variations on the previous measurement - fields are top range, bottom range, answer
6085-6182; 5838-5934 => 1.12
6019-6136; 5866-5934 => 1.15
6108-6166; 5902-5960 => 1.06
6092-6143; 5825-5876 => 1.08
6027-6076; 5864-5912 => 1.18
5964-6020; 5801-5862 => 1.04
